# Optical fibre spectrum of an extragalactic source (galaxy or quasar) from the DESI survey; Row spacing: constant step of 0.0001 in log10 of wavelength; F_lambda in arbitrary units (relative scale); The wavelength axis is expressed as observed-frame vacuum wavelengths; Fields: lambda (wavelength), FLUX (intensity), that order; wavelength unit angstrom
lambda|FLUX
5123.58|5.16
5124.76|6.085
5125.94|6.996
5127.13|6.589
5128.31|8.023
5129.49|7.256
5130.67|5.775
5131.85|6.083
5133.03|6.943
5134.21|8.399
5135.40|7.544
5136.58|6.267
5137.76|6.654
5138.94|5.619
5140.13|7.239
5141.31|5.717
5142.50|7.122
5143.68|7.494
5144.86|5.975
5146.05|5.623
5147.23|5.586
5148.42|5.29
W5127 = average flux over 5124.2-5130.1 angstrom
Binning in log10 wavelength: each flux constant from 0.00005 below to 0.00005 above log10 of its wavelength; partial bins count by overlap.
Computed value 6.98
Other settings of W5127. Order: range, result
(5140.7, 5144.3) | 6.79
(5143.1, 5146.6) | 6.37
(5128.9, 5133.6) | 6.52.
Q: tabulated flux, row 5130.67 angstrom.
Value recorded 5.775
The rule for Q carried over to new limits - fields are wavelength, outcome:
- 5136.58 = 6.267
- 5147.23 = 5.586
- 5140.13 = 7.239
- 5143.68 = 7.494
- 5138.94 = 5.619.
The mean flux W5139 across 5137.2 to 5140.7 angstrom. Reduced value 6.49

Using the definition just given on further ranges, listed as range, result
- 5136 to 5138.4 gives 6.46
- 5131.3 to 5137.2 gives 7.05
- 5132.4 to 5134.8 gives 7.66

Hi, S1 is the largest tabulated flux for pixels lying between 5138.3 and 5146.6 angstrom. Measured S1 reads 7.494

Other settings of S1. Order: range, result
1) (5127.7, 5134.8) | 8.399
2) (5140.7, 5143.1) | 7.122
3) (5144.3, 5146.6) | 5.975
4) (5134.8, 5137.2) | 7.544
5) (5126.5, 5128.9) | 8.023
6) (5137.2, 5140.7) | 7.239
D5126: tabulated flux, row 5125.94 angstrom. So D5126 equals 6.996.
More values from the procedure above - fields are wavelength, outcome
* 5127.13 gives 6.589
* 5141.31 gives 5.717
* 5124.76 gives 6.085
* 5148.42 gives 5.29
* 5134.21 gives 8.399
